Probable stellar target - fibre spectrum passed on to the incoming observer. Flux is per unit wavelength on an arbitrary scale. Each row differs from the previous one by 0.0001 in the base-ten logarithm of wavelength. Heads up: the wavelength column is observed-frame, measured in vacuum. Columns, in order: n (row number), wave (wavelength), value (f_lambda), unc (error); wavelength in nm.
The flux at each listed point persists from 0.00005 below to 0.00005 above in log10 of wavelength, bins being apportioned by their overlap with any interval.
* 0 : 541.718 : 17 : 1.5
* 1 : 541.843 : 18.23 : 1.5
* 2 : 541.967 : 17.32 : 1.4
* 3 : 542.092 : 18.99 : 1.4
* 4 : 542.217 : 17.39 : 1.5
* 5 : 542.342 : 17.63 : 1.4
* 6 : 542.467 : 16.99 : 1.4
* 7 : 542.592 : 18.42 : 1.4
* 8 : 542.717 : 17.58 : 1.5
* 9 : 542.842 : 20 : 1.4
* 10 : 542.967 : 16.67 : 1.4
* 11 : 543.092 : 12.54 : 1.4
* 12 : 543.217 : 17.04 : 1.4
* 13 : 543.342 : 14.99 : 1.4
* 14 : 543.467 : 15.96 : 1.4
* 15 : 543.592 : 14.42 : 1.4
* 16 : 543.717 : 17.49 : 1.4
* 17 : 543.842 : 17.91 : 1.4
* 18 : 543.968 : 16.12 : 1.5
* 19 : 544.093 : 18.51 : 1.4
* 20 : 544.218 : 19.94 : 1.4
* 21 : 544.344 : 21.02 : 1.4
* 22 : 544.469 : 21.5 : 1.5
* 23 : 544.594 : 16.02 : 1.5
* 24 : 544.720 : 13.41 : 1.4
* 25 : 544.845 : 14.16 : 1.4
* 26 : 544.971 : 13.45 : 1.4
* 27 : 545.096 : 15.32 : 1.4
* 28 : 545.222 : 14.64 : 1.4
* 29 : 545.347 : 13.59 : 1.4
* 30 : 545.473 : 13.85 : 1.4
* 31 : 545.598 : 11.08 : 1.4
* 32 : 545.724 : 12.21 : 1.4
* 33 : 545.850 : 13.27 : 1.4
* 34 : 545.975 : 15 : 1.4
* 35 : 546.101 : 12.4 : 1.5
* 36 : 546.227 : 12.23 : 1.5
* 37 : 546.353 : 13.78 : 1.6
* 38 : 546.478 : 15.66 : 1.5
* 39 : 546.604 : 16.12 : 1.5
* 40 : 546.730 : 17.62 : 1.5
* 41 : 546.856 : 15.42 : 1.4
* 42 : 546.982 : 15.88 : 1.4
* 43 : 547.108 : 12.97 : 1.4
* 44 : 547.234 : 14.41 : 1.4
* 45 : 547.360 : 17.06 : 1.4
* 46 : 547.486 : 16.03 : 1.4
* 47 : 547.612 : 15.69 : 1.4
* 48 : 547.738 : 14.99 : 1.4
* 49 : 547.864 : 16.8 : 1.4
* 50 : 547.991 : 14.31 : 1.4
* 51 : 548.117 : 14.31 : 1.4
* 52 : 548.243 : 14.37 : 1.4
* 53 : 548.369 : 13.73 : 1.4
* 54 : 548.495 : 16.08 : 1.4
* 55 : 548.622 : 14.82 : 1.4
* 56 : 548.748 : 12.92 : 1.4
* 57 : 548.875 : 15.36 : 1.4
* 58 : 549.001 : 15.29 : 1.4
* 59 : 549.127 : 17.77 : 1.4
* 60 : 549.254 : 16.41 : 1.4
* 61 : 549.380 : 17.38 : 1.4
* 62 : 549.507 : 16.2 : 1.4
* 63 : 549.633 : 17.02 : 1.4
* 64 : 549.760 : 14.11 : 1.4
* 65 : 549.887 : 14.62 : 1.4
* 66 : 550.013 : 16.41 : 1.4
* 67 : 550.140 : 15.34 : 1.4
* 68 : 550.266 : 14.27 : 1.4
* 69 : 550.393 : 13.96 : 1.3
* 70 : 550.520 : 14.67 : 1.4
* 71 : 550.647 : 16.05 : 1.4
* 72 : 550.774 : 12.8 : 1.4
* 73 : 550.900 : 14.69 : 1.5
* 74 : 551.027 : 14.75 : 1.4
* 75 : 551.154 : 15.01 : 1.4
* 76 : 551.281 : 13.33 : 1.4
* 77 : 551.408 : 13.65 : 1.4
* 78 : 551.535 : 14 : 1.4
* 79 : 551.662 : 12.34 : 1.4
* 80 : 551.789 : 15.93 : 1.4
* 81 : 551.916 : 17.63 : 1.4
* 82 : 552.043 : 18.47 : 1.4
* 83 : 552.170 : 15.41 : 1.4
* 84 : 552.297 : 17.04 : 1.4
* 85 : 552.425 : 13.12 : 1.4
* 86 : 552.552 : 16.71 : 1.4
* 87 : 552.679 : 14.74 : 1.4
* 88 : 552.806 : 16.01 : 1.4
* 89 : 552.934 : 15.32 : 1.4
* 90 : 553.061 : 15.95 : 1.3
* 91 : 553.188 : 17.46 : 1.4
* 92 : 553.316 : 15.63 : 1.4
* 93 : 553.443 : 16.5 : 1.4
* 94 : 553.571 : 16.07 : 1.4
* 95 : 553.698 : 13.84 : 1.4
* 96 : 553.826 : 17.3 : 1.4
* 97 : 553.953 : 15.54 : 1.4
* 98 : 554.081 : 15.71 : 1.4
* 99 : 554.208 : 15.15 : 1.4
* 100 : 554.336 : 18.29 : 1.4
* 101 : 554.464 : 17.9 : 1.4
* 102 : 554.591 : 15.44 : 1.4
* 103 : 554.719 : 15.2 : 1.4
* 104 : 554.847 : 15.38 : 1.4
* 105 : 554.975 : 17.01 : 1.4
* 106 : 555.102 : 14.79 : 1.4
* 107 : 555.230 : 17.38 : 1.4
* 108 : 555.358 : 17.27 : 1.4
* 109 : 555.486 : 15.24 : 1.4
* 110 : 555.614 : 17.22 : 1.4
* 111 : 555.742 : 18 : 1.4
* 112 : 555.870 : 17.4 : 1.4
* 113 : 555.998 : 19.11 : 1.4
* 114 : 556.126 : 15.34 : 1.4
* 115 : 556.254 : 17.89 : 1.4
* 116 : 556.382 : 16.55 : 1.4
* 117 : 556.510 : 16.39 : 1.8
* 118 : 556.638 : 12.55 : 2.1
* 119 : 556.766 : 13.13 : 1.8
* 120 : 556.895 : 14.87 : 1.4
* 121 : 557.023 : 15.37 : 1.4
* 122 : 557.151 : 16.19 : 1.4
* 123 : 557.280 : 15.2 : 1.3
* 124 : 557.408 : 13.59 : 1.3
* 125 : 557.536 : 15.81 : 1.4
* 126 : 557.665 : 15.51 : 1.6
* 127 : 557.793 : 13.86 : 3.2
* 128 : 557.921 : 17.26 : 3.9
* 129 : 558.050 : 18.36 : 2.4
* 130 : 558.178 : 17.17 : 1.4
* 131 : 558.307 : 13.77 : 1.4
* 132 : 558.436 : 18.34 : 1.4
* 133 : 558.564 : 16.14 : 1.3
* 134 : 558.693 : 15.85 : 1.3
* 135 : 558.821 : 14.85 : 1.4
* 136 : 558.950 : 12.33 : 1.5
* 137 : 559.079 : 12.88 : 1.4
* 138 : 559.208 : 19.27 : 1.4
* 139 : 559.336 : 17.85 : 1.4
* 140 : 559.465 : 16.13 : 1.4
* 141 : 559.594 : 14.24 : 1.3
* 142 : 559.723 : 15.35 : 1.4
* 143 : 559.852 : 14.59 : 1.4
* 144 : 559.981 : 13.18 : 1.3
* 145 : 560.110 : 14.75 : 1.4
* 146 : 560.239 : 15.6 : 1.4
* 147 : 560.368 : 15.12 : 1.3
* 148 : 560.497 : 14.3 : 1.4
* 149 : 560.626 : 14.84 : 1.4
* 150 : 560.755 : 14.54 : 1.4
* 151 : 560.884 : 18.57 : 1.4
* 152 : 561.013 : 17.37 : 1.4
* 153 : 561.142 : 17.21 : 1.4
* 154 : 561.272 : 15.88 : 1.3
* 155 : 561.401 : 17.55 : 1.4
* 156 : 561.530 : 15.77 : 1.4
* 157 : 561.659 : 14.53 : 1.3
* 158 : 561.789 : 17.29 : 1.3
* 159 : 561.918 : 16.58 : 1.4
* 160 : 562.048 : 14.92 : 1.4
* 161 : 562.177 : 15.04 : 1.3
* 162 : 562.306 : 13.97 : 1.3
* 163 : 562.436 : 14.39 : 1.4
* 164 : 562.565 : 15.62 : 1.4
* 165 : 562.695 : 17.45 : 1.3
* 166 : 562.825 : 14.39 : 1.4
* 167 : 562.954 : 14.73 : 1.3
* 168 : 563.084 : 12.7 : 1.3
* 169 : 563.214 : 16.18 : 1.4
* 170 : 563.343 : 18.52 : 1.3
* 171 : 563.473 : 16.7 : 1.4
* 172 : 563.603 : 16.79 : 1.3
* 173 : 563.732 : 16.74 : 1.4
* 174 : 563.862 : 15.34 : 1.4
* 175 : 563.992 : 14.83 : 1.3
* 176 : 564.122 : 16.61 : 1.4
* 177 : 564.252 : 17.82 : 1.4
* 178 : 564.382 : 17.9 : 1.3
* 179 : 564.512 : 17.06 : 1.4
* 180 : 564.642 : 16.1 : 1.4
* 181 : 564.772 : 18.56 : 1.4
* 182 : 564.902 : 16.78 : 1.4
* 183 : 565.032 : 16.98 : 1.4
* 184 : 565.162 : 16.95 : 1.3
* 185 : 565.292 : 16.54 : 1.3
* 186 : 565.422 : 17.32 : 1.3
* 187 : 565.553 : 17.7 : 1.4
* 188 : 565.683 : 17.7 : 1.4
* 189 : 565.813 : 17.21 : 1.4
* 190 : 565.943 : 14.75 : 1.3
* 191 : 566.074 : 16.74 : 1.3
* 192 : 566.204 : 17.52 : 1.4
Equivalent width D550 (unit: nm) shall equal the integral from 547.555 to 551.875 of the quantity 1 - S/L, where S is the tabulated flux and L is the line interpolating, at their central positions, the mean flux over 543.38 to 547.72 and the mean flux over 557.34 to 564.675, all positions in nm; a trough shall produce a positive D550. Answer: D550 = 0.14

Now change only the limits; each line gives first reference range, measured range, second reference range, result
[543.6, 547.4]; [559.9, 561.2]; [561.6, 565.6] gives 0.04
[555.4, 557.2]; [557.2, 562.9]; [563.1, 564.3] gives 0.23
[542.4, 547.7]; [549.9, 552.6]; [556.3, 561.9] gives 0.11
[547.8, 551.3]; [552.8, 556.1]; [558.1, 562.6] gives -0.22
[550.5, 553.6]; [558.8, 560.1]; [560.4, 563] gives 0.05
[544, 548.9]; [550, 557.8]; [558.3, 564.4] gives -0.10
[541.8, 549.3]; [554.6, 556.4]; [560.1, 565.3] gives -0.08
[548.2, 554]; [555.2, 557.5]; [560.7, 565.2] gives -0.04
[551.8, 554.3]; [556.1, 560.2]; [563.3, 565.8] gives 0.24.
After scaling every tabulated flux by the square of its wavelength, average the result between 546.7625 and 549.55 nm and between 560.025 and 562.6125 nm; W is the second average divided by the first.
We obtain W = 1.07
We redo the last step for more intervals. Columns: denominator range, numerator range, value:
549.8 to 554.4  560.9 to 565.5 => 1.10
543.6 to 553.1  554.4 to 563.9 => 1.08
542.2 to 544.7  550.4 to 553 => 0.90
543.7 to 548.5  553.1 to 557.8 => 1.08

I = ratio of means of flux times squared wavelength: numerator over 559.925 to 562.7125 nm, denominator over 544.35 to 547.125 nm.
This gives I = 1.1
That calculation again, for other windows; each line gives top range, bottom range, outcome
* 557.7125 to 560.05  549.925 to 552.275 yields 1.07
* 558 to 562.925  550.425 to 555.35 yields 1.03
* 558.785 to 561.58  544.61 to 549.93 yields 1.10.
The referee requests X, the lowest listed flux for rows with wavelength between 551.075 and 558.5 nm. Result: 12.34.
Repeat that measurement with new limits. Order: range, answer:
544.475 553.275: 11.08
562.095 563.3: 12.7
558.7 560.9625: 12.33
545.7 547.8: 12.21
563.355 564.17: 14.83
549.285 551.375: 12.8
